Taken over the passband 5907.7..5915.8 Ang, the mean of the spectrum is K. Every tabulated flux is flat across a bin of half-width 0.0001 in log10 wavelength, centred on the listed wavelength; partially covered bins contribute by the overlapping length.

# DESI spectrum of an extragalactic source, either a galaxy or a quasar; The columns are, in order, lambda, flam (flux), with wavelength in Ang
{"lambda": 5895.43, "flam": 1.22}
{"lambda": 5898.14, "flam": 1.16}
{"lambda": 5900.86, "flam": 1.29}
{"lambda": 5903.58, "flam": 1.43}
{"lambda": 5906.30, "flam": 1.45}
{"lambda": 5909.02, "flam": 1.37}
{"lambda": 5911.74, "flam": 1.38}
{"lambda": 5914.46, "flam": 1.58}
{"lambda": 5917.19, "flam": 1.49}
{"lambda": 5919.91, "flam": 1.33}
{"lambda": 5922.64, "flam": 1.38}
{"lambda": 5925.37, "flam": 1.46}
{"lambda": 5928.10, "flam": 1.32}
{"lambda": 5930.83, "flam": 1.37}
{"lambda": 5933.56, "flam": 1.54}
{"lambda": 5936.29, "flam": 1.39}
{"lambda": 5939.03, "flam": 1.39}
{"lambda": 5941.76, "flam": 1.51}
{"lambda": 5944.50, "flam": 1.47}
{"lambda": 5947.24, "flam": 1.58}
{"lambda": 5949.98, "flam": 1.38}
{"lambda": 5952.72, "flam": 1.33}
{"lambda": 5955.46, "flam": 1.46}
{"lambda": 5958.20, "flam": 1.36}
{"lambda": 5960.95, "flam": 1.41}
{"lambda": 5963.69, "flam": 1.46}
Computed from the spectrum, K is 1.44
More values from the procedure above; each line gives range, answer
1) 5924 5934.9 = 1.42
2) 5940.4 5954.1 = 1.45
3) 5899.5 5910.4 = 1.38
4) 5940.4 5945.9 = 1.49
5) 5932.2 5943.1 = 1.46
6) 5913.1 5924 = 1.44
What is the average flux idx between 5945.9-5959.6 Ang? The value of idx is 1.42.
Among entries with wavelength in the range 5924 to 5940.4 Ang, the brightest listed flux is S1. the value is 1.54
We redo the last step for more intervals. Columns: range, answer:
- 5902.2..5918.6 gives 1.58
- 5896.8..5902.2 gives 1.29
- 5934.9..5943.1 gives 1.51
